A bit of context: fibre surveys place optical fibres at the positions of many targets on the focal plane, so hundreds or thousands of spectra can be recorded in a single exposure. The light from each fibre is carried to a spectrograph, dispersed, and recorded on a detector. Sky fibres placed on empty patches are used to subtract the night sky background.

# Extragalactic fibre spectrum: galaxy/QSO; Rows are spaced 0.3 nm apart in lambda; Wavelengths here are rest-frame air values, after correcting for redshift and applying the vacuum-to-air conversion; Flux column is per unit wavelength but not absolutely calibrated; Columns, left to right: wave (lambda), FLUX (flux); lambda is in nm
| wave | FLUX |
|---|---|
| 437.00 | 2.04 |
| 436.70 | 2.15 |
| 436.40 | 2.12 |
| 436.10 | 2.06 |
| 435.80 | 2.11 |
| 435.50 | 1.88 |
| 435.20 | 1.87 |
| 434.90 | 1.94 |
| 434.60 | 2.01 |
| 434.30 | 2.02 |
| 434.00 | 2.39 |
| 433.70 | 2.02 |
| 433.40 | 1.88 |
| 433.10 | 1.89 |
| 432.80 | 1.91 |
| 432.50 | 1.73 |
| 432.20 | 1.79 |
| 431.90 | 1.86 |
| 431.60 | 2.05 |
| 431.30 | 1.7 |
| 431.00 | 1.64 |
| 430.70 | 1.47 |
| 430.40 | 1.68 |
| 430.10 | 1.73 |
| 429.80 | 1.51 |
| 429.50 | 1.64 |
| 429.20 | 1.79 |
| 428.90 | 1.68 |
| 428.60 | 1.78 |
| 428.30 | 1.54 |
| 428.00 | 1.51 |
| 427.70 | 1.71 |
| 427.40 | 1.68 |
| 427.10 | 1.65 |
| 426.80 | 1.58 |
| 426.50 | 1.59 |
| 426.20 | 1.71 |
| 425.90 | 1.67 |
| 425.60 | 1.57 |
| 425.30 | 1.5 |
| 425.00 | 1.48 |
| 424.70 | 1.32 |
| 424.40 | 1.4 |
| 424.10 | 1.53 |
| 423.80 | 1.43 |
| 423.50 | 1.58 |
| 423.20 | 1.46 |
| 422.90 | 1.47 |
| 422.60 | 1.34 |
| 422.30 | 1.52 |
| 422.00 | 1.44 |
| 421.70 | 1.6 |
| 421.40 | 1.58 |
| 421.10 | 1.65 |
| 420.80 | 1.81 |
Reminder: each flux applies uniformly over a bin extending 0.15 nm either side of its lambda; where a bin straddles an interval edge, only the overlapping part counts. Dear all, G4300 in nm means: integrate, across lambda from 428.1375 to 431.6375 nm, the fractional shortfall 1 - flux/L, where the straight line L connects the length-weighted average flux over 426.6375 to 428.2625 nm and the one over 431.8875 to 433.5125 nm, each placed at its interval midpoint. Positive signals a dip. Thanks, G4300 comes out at 0.10 nm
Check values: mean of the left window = 1.62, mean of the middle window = 1.67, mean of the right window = 1.84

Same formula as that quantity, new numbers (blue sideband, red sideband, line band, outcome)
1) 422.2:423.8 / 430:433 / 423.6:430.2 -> 0.051 nm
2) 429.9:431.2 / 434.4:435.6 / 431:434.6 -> -0.282 nm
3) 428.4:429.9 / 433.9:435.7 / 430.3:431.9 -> 0.066 nm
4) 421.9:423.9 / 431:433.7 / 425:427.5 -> -0.013 nm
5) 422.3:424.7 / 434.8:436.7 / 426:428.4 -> -0.005 nm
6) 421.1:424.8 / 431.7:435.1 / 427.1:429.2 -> 0.067 nm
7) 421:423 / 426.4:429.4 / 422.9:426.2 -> 0.147 nm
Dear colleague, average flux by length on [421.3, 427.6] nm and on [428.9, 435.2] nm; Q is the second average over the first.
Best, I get 1.2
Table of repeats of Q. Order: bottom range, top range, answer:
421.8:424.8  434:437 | 1.40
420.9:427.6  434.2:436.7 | 1.31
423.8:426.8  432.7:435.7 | 1.30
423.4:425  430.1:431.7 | 1.17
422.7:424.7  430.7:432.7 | 1.21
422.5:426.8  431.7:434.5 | 1.29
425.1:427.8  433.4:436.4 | 1.25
